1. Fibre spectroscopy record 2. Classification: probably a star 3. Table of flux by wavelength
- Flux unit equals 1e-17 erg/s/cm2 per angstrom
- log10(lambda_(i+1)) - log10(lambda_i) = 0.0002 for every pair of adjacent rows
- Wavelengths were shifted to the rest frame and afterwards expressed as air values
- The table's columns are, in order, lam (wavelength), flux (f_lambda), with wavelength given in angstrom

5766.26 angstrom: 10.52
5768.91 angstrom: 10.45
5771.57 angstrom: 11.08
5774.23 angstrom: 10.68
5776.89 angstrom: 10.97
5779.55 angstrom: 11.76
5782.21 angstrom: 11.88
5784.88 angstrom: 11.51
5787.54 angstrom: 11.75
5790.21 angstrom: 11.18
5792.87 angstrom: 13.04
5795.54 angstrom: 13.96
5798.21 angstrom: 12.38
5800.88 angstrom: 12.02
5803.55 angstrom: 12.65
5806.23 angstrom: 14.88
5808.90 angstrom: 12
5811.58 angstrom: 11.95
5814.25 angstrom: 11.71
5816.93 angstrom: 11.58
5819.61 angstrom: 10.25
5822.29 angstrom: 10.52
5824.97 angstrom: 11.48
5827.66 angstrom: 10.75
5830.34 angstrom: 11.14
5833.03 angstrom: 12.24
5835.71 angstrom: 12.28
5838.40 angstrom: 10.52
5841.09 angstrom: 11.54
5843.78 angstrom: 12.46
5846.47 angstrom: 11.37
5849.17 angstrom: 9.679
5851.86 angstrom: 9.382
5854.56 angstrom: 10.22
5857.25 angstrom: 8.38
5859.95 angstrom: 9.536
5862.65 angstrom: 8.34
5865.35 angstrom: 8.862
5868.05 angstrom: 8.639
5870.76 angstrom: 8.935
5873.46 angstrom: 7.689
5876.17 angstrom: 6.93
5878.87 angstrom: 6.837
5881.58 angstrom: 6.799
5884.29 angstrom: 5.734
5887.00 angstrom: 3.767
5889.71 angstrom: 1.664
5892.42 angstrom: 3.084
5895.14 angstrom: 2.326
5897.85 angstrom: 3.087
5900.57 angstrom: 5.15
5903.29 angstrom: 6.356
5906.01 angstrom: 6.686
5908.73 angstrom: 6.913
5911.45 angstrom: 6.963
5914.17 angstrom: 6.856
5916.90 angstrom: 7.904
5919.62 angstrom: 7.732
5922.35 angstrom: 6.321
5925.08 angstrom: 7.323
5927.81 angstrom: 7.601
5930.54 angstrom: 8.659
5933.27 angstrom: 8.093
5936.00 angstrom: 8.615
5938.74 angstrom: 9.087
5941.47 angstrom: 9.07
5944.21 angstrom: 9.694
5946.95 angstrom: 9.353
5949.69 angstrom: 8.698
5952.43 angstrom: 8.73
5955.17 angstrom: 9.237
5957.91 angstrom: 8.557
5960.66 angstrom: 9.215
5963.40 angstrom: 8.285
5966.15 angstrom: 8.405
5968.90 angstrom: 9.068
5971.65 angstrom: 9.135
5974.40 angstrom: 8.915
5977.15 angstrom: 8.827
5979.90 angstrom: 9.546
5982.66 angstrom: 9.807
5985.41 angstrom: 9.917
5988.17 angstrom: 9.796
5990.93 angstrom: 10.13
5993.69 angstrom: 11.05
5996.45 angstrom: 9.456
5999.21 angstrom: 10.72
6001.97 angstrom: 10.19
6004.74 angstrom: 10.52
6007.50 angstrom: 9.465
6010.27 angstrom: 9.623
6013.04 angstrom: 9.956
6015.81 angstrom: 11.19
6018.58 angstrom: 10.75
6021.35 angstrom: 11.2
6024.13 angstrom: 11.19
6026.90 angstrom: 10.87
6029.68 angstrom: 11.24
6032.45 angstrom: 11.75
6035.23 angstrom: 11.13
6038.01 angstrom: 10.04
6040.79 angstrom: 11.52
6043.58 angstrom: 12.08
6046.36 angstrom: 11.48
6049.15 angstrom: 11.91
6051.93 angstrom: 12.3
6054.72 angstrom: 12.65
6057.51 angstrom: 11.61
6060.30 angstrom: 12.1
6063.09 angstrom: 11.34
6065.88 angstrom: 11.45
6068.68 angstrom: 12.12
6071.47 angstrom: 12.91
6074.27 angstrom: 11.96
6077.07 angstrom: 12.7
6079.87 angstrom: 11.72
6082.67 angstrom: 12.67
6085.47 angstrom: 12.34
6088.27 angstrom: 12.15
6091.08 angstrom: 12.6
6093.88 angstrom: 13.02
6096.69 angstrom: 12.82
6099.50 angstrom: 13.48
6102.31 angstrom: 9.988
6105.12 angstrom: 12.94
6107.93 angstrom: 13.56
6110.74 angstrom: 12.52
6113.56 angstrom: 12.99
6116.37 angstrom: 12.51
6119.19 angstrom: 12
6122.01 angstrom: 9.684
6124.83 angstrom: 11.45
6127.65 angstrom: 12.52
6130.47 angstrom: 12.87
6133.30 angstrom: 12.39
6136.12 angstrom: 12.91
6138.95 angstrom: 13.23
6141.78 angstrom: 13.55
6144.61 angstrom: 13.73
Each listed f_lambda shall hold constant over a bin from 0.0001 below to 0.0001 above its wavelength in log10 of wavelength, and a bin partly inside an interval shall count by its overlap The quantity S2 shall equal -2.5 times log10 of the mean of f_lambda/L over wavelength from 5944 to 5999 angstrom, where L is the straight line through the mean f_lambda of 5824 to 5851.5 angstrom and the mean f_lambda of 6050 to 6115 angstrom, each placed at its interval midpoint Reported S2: 0.26 mag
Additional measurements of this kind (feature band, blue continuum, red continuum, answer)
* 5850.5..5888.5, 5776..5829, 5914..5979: 0.31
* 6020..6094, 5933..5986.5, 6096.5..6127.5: -0.08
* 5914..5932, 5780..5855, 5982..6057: 0.43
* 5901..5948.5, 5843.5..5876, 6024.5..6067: 0.28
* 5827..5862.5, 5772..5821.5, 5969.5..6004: 0.08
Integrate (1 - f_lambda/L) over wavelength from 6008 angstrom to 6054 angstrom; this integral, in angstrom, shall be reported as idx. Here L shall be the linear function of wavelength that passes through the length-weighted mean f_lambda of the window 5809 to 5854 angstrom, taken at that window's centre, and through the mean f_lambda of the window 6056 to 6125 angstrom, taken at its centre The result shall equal 3.22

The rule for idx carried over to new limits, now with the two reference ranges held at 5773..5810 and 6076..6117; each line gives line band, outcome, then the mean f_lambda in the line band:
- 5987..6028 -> 6.69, 10.4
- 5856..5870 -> 4.01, 8.76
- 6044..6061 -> 0.65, 12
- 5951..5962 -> 3.06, 8.93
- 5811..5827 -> 1.35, 11.2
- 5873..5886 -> 5.96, 6.65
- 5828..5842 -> 0.87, 11.5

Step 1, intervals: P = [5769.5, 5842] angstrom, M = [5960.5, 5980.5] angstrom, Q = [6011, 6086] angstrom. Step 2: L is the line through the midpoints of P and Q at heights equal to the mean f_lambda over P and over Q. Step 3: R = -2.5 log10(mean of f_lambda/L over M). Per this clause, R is 0.29 mag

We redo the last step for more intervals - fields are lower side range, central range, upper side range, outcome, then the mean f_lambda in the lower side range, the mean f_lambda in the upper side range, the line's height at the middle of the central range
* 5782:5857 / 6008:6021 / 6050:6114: 0.17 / 11.6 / 12.3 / 12.1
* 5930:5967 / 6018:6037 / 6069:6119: -0.03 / 8.85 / 12.5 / 10.8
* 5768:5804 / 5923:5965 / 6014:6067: 0.32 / 11.8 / 11.5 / 11.6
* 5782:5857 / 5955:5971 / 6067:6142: 0.34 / 11.6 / 12.4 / 12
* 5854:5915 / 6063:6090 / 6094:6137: -0.08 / 6.46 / 12.3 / 11.3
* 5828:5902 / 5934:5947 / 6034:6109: 0.05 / 8.05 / 12.1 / 9.53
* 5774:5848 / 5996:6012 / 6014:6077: 0.16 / 11.8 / 11.6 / 11.6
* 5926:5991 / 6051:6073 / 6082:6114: -0.04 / 8.99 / 12.6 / 11.6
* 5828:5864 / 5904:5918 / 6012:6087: 0.48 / 10.6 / 11.6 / 10.9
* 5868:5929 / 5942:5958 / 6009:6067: -0.14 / 6.09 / 11.3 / 8.01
